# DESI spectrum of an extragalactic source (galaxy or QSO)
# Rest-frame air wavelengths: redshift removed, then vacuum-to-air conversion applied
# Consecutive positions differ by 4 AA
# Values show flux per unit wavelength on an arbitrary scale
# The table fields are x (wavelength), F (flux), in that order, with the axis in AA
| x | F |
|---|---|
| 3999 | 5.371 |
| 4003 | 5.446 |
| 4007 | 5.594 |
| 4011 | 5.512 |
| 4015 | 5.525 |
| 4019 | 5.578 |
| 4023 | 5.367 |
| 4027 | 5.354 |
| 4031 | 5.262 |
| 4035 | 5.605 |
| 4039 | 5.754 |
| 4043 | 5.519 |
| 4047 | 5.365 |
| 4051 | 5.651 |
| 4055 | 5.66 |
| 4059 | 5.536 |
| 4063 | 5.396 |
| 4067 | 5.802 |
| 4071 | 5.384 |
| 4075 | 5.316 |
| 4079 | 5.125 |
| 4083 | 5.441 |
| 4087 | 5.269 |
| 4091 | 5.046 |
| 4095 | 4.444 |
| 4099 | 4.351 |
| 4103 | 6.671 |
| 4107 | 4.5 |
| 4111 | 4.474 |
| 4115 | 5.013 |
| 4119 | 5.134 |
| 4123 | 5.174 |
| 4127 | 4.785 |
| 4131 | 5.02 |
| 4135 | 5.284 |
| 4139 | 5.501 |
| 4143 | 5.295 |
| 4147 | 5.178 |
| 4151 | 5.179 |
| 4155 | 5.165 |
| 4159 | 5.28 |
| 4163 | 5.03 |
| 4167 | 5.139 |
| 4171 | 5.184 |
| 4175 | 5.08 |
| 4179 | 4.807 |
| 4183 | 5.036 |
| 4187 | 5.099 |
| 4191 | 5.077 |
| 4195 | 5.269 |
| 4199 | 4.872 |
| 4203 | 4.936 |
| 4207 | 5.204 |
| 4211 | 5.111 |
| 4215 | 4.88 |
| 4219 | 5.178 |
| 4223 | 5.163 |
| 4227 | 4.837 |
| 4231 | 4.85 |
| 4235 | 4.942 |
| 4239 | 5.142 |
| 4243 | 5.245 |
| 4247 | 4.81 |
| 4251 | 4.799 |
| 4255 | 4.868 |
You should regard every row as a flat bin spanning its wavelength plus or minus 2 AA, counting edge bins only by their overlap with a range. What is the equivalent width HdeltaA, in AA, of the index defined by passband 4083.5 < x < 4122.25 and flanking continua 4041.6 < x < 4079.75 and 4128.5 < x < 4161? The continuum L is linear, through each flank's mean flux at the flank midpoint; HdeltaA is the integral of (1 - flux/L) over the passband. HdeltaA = 2.50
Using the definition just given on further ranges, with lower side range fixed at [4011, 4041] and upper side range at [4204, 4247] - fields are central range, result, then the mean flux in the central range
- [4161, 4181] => 0.5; 5.05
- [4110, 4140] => 1.2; 5.05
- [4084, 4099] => 1.3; 4.88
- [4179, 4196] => 0.2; 5.07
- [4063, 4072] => -0.3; 5.57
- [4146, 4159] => 0.0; 5.19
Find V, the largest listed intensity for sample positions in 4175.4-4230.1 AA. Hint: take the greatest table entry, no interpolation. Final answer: 5.269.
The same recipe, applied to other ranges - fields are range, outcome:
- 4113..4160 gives 5.501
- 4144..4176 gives 5.28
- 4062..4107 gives 6.671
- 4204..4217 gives 5.204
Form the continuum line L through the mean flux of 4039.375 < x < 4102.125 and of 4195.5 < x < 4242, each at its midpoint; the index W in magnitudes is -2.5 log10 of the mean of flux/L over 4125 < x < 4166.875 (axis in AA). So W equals 0.00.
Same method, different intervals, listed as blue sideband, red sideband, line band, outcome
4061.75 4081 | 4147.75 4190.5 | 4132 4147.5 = -0.02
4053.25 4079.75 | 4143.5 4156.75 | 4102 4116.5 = 0.06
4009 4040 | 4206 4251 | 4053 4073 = -0.03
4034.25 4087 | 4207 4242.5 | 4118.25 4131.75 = 0.06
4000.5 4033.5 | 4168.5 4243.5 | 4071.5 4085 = 0.00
